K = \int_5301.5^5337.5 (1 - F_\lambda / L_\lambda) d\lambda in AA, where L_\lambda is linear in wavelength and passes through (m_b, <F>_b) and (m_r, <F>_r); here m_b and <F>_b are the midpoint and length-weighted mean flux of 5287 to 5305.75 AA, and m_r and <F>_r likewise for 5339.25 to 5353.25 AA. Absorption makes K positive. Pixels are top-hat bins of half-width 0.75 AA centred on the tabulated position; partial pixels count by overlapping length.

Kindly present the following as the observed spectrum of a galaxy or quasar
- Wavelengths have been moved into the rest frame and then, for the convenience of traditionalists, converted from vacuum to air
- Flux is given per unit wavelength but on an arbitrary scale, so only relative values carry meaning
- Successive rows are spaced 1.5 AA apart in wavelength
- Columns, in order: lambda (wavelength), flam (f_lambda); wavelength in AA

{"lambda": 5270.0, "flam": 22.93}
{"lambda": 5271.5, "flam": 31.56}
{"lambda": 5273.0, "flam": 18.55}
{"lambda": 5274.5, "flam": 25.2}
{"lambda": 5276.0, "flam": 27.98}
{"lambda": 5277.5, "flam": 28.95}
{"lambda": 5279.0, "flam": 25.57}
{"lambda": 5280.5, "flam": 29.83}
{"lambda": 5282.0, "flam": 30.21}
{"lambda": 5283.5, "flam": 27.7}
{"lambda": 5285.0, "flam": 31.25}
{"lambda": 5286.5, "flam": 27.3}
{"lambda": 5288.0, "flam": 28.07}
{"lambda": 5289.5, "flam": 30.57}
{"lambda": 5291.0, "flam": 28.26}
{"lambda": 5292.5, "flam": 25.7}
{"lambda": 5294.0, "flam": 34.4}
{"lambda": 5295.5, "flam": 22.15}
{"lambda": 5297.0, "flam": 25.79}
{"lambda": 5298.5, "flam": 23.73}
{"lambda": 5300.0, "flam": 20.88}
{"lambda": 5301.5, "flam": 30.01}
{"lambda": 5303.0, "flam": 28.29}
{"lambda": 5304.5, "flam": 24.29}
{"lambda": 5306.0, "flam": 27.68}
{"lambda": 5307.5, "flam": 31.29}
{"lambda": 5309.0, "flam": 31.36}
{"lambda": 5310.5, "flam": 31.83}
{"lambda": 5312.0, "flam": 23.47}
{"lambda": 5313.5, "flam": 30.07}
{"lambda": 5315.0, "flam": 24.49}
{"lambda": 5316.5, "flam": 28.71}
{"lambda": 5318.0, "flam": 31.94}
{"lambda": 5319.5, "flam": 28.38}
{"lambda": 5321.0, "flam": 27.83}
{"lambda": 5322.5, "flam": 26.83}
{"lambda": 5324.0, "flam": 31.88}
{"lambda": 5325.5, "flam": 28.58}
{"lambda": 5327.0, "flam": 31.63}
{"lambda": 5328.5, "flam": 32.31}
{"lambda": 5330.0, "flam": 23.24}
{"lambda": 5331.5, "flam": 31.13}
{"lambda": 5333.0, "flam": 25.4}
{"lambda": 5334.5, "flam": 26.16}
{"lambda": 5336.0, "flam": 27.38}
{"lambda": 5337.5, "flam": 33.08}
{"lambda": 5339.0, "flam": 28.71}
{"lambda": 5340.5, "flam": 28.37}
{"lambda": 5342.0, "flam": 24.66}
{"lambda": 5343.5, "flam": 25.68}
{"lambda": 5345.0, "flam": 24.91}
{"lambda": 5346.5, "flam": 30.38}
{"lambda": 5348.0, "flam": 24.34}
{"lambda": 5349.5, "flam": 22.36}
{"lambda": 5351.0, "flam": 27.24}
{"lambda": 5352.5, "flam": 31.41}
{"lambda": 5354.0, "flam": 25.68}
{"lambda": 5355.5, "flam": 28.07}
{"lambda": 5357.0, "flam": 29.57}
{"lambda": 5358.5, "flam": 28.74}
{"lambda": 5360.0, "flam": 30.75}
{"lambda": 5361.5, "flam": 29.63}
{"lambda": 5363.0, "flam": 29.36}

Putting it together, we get -2.4 AA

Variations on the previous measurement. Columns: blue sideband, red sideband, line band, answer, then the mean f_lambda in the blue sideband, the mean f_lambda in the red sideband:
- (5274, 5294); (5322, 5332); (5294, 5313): 1.19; 28.5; 29.4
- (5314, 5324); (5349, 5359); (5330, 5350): 0.66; 28.4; 27.7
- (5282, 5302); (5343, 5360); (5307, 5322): -0.81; 27.4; 27.3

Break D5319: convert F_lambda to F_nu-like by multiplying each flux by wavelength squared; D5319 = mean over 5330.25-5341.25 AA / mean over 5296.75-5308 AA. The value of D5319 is 1.09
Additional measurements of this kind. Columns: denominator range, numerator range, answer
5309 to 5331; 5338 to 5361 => 0.97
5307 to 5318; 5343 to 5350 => 0.90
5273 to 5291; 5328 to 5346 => 1.00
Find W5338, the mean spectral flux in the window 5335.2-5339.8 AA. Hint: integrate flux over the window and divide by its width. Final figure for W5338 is 29.7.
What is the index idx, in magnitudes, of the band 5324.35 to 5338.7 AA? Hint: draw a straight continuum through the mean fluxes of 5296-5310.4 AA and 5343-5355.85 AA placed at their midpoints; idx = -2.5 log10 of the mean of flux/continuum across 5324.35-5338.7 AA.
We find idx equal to -0.08 mag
